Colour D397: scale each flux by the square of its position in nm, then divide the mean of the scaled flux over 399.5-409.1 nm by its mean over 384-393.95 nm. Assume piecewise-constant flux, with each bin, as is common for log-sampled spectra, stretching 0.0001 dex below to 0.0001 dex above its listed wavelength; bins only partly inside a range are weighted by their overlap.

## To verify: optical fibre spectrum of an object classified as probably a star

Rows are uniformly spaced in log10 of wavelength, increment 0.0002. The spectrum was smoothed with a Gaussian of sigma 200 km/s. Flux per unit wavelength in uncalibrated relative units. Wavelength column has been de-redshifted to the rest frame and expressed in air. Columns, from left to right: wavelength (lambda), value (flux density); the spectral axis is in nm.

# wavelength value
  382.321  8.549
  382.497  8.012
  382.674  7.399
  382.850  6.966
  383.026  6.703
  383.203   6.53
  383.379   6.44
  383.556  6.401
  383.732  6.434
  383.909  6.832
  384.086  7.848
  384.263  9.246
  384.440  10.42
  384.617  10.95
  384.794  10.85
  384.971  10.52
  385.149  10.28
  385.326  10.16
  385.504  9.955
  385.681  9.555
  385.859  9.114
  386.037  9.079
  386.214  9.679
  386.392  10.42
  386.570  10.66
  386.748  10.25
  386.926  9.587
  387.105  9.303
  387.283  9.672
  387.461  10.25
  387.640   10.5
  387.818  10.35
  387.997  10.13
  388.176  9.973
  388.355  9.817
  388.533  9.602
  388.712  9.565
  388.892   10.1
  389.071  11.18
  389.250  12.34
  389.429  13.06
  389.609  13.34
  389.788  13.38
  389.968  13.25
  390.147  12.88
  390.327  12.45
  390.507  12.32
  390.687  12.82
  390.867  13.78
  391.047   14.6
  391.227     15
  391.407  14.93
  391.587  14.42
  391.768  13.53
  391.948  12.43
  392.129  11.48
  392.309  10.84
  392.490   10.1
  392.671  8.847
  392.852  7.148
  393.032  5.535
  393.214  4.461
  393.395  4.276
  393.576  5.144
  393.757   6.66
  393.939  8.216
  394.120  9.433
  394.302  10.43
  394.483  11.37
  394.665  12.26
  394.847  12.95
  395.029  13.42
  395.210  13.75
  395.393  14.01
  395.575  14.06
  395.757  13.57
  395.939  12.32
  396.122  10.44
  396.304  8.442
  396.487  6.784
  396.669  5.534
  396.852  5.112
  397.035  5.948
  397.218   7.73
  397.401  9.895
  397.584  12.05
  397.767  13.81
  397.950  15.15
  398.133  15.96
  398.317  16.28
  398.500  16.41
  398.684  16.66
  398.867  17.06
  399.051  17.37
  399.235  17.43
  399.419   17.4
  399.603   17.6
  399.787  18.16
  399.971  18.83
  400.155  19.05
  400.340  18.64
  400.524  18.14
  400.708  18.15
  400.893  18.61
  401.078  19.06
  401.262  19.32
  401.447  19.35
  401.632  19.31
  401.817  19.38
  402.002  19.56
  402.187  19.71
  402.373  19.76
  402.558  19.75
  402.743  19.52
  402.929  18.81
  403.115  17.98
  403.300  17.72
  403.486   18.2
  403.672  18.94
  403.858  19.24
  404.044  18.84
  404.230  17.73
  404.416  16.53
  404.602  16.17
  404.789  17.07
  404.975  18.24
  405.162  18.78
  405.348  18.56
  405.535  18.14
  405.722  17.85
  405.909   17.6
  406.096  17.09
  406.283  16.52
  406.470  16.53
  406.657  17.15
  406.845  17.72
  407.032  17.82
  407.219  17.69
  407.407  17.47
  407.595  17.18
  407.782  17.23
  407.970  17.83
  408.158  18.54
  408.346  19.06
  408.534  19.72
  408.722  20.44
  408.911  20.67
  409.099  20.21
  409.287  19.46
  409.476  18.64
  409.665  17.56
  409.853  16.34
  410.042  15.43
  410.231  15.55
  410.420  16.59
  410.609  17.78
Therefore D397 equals 1.9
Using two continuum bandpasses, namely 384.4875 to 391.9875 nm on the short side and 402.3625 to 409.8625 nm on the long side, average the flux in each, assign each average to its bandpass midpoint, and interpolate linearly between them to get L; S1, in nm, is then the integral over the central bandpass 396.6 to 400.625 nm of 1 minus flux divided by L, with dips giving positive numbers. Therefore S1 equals 0.21 nm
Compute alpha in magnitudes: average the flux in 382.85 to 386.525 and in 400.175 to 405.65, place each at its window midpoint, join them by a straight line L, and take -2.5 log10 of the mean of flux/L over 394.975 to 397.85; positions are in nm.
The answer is 0.403 mag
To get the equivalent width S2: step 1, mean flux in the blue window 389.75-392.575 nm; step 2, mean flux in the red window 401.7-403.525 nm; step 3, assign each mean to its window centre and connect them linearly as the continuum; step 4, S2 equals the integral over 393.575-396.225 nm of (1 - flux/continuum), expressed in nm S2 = 0.64 nm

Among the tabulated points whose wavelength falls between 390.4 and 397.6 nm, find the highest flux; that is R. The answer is 15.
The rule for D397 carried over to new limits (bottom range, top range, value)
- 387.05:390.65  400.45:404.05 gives 1.81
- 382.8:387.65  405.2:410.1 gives 2.22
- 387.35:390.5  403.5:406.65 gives 1.70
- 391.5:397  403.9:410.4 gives 1.93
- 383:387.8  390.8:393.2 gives 1.29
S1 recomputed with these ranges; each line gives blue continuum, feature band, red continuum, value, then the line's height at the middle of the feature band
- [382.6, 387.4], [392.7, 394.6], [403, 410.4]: 0.784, 12.5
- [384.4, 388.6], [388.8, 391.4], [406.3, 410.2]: -0.359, 11.4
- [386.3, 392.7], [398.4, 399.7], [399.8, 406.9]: -0.069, 16.3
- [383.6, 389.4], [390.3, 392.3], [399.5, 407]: -0.179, 12.3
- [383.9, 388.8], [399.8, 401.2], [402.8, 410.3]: -0.278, 15.5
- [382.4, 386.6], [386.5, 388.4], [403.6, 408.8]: -0.011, 9.99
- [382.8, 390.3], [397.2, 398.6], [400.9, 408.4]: 0.131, 15.1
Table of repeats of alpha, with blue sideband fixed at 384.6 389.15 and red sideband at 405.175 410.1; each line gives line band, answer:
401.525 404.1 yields -0.177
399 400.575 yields -0.201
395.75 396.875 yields 0.480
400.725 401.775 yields -0.219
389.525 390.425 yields -0.163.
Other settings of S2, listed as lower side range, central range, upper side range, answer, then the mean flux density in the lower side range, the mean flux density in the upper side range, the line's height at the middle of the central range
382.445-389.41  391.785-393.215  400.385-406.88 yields 0.369 nm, 9.36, 18.3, 12.7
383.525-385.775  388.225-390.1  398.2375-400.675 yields 0.045 nm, 9.26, 17.6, 11.8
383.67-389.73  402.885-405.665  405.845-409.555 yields -0.190 nm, 10.1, 18.2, 16.9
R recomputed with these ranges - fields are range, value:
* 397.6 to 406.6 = 19.76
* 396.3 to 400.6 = 19.05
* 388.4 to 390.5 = 13.38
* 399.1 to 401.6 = 19.35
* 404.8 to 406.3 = 18.78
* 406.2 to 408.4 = 19.06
